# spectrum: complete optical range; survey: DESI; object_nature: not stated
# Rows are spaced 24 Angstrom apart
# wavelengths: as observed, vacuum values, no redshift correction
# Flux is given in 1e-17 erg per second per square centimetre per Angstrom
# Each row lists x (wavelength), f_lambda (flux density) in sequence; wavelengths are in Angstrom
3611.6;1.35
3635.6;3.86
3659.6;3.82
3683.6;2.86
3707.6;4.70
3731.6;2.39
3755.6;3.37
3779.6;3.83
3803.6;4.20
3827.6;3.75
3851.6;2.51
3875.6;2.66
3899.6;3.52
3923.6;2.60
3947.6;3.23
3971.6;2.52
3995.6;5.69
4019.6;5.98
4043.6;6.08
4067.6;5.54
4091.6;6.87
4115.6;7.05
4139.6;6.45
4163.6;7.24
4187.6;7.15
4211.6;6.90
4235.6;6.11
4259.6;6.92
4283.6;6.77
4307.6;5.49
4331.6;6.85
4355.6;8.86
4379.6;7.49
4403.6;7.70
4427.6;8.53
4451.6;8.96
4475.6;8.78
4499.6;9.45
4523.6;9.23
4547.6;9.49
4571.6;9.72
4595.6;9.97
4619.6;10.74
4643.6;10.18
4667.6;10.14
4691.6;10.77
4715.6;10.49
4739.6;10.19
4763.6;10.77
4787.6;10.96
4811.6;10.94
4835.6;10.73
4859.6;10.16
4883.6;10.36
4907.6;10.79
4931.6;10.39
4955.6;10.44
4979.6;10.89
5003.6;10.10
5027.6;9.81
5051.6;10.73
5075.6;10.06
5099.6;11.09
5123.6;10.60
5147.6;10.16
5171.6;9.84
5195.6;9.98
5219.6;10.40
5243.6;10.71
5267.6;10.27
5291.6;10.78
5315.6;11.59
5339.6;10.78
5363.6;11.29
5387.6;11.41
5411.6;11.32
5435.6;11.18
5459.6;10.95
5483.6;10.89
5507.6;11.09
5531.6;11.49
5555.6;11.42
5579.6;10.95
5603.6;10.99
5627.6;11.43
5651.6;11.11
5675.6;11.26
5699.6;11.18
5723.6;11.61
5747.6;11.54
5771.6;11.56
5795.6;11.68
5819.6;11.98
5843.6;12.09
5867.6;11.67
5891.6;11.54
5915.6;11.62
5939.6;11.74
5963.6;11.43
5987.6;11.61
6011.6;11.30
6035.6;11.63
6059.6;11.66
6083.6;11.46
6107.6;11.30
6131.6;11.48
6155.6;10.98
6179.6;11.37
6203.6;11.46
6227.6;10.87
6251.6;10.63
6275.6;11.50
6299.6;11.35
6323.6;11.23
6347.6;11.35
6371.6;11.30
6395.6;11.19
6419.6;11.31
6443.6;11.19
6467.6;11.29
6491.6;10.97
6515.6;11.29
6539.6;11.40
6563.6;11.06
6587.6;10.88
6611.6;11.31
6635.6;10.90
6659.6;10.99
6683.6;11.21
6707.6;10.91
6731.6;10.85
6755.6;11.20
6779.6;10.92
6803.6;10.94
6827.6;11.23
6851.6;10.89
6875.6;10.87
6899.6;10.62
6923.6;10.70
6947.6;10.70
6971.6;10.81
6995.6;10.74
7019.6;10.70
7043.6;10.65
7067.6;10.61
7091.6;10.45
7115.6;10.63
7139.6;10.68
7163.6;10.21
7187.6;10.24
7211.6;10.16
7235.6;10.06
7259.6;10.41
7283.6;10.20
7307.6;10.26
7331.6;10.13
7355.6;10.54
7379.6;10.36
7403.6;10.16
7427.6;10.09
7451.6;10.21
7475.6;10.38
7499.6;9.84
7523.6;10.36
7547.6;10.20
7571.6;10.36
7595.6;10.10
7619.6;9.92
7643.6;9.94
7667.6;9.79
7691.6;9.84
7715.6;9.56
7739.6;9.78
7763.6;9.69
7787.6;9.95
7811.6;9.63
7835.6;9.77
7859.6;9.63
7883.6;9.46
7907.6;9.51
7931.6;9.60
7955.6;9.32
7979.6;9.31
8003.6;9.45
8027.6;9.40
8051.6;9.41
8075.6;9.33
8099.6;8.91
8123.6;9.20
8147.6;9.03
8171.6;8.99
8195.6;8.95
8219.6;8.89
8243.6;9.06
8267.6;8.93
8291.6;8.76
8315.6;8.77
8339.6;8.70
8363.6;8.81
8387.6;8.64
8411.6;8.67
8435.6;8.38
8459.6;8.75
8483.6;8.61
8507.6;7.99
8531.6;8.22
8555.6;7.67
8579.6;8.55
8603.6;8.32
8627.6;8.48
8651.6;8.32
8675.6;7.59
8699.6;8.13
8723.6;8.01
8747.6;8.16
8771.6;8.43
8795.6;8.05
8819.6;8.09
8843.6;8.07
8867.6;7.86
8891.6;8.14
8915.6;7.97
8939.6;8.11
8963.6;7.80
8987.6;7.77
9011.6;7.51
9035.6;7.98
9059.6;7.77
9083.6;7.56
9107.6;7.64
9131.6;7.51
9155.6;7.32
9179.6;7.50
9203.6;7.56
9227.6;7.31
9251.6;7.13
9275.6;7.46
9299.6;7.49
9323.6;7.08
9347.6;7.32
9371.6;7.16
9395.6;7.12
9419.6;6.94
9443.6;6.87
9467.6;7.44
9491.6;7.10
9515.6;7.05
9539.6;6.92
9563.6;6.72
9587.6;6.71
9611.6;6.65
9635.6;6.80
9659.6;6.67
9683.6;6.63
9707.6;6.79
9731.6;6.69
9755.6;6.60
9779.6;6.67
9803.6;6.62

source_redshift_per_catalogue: 0.00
